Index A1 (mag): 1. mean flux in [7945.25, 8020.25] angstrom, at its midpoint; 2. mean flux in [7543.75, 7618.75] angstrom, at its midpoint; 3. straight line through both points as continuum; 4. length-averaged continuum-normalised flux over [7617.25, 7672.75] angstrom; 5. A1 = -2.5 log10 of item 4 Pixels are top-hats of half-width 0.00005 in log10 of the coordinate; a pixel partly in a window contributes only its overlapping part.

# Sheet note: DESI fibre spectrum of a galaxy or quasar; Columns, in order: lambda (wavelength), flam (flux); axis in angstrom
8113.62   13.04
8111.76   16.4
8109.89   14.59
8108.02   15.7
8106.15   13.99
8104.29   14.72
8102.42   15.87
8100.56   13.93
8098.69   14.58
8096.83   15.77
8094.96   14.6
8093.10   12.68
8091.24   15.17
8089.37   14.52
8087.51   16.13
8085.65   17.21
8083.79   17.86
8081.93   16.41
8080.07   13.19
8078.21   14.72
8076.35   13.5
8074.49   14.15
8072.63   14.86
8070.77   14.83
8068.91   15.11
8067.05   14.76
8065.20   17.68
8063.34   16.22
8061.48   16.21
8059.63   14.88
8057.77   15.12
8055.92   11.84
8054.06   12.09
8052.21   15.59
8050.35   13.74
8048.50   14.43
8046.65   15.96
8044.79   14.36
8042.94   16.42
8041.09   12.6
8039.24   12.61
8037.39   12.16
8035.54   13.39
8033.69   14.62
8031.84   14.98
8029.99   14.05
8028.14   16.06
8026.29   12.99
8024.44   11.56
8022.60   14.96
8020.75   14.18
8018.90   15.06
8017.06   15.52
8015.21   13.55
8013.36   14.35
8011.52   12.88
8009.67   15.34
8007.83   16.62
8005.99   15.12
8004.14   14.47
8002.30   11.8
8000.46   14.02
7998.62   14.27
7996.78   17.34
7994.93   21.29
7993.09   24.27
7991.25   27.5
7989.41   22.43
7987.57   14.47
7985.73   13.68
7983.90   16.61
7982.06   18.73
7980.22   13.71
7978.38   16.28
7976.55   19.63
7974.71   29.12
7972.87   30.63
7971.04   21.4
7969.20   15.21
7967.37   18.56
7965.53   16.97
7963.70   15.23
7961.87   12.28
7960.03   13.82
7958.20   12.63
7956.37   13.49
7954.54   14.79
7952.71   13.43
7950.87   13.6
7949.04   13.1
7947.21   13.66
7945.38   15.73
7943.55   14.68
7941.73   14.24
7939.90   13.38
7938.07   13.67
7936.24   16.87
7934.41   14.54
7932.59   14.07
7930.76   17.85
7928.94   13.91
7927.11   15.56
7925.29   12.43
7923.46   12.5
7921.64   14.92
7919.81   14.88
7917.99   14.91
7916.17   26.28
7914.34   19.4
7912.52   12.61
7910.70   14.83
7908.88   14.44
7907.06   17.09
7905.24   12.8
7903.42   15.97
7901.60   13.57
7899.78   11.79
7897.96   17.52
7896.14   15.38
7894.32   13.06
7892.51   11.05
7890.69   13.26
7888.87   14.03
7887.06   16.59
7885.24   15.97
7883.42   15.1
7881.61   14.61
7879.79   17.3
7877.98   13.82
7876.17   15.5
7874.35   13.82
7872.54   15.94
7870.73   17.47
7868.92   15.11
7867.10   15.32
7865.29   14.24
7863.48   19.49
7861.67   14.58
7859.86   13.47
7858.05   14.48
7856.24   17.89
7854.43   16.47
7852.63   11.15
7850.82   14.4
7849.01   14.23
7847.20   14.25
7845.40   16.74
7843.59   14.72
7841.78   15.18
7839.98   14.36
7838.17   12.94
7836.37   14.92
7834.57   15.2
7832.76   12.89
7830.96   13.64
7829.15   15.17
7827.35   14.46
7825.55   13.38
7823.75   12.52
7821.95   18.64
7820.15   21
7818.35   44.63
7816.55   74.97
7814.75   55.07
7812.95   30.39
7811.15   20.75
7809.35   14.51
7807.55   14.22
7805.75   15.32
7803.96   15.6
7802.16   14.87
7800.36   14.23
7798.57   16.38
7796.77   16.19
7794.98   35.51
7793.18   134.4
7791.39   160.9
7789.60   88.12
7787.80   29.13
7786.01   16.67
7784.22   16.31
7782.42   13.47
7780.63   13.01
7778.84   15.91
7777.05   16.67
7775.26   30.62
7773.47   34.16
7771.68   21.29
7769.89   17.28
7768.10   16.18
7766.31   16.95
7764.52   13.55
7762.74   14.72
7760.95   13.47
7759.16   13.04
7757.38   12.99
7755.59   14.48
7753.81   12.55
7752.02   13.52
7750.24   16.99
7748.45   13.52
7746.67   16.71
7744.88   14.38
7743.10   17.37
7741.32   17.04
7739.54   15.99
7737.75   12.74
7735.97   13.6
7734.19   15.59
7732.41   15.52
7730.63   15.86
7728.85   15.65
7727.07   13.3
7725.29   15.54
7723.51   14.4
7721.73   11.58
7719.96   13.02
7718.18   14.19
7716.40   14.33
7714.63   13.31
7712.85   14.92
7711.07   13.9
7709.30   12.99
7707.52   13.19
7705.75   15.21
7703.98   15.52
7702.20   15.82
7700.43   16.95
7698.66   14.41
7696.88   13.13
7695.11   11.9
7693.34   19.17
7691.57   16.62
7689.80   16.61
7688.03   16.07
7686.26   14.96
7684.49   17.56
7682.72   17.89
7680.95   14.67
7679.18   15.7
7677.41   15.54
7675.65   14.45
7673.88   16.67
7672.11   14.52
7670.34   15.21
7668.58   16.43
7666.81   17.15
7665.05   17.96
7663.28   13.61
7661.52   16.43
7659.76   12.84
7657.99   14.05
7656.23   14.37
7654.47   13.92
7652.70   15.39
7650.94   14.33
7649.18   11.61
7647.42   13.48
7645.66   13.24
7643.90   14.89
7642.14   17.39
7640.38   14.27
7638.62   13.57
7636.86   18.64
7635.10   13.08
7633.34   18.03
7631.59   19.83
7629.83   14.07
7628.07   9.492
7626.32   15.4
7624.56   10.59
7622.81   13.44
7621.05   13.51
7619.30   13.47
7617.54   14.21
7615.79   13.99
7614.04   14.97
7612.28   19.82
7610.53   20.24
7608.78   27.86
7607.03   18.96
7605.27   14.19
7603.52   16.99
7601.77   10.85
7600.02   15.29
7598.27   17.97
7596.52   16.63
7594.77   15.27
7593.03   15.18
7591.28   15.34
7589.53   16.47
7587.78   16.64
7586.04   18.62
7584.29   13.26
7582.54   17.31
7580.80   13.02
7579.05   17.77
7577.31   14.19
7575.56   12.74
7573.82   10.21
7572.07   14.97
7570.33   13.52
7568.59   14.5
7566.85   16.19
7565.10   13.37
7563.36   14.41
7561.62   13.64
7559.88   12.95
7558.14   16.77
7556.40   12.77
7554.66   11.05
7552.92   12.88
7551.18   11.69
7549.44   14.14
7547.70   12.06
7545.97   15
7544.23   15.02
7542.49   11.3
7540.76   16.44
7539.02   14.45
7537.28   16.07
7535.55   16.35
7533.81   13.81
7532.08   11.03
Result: 0.06 mag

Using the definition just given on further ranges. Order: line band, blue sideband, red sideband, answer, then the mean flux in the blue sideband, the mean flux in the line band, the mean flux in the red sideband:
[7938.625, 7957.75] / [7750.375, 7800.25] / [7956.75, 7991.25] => 0.37 mag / 29.9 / 14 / 18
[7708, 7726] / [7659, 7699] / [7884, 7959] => 0.13 mag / 15.7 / 13.8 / 14.7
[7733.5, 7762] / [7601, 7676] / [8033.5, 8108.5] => 0.04 mag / 15.3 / 14.6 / 14.7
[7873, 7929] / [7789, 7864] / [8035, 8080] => 0.46 mag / 27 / 15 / 14.5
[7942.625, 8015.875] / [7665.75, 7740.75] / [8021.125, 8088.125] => -0.14 mag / 15.1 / 16.7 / 14.6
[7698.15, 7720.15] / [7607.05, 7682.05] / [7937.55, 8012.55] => 0.08 mag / 15.3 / 14.5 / 16.6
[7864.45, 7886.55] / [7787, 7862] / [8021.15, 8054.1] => 0.50 mag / 27.5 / 15.4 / 14.1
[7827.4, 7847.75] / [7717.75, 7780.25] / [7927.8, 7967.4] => 0.06 mag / 16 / 14.5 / 14.5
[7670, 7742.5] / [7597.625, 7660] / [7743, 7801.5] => 0.40 mag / 15.2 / 15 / 27.7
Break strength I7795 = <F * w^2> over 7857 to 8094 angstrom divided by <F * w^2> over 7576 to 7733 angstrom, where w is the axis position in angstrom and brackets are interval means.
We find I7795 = 1.1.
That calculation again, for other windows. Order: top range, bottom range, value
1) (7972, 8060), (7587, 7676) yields 1.14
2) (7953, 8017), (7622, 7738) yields 1.24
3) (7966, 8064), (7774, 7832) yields 0.53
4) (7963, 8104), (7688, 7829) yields 0.76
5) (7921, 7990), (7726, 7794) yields 0.66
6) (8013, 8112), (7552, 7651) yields 1.10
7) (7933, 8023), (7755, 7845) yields 0.65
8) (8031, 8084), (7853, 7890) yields 0.99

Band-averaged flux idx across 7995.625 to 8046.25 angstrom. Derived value 14.3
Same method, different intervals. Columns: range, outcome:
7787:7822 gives 42.3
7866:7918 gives 15.3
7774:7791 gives 30.8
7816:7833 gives 23.5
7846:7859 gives 14.7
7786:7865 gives 27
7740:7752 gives 15.8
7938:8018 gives 16.5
